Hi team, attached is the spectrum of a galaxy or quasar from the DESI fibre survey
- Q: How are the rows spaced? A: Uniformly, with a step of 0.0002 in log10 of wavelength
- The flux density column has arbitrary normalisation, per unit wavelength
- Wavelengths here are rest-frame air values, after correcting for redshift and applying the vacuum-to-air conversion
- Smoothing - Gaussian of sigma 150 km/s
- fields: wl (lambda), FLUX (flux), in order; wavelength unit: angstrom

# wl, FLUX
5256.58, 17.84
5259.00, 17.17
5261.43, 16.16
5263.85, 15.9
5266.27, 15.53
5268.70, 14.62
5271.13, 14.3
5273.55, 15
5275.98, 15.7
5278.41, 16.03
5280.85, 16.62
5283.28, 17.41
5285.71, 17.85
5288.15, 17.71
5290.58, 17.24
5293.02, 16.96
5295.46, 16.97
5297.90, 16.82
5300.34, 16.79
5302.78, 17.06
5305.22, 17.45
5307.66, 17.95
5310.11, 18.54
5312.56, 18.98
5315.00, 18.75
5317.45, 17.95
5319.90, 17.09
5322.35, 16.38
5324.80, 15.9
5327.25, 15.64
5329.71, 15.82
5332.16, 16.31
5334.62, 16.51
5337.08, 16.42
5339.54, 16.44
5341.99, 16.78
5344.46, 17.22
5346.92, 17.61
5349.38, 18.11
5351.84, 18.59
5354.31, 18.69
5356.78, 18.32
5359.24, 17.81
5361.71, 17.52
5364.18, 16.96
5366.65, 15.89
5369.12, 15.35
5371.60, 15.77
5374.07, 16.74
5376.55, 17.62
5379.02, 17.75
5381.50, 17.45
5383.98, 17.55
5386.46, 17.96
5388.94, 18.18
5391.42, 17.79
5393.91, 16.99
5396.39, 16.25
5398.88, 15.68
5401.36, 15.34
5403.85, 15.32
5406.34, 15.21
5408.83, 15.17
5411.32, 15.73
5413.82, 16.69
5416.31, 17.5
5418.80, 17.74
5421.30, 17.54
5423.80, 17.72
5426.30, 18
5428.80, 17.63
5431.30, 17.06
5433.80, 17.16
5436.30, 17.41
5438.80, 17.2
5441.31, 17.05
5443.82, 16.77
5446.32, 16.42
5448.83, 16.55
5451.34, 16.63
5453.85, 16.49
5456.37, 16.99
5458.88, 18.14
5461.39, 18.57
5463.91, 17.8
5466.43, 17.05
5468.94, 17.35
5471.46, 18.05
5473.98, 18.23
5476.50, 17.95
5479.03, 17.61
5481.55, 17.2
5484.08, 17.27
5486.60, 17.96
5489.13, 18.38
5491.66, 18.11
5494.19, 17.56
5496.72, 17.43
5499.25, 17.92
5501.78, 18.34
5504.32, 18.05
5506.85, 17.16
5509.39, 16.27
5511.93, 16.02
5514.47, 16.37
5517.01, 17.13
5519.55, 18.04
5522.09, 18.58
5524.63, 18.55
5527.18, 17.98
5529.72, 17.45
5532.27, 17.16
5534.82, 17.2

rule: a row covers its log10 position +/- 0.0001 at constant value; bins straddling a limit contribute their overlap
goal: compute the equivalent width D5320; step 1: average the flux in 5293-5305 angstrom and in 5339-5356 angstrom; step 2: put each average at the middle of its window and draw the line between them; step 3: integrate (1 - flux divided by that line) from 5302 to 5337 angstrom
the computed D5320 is 0.3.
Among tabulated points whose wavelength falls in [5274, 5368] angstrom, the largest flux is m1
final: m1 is 18.98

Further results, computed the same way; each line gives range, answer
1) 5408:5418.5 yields 17.5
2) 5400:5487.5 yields 18.57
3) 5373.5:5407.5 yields 18.18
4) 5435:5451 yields 17.41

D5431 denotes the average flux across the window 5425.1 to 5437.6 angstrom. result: 17.5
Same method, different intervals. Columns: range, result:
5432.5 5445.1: 17.1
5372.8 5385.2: 17.4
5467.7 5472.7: 17.7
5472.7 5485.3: 17.6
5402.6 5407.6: 15.3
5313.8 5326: 17.2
